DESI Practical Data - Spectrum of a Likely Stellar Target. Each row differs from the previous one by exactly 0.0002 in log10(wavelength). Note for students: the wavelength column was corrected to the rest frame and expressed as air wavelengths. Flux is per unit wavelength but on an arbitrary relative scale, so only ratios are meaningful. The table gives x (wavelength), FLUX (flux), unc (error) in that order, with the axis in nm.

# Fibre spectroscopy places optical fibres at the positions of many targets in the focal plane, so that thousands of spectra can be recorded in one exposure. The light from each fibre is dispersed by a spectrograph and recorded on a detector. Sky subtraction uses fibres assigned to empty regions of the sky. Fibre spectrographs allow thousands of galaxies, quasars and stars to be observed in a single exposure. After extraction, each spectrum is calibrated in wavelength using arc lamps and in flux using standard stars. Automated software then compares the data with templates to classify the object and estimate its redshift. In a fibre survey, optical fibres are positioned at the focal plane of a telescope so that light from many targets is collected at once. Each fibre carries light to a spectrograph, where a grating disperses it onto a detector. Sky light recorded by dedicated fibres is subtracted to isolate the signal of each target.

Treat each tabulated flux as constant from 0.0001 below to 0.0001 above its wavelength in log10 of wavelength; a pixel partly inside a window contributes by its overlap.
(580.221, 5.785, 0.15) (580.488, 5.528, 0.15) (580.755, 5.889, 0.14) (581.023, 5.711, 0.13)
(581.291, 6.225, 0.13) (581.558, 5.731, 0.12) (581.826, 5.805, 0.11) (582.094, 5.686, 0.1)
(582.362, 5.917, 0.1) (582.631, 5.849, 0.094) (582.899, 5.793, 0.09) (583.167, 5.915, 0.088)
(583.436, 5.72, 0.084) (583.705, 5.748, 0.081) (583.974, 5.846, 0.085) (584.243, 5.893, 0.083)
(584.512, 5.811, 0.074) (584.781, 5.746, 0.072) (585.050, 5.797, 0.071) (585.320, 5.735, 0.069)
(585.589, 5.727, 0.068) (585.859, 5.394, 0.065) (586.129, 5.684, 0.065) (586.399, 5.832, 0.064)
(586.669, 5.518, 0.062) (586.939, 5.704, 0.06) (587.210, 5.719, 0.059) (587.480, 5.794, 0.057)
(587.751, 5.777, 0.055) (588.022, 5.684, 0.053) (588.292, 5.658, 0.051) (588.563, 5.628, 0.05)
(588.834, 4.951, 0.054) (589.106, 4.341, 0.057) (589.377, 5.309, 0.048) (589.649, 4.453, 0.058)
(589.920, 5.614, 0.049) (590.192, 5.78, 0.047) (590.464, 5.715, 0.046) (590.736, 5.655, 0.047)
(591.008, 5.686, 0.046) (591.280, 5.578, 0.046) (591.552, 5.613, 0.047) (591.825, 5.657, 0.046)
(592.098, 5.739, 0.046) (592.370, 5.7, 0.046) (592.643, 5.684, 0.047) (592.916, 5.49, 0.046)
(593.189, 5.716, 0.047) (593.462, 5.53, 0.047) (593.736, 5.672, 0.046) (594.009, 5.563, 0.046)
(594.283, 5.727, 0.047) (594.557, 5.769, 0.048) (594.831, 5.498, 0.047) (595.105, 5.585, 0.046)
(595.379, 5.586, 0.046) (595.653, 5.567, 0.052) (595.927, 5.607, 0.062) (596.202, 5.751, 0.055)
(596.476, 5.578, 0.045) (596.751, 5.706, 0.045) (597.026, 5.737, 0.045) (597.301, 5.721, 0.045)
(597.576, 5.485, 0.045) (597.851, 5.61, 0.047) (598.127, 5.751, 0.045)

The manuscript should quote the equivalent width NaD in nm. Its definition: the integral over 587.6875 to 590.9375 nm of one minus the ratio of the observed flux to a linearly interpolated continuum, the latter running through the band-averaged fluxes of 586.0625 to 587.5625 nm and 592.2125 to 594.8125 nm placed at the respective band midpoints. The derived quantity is 0.17 nm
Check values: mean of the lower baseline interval 5.71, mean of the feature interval 5.38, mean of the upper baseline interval 5.64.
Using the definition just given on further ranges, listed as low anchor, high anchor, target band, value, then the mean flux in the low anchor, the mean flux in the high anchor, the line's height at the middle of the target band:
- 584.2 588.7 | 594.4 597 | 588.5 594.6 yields 0.18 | 5.71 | 5.63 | 5.67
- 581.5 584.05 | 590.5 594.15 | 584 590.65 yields 0.19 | 5.8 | 5.64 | 5.72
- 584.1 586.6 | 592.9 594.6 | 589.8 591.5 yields 0.00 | 5.73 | 5.64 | 5.67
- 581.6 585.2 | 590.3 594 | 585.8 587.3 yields 0.03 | 5.81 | 5.65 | 5.75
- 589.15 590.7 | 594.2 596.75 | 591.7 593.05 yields -0.05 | 5.33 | 5.63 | 5.46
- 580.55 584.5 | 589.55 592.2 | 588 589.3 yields 0.10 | 5.83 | 5.56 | 5.63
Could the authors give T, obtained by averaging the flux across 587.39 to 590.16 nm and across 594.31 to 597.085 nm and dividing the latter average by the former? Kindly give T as 1.06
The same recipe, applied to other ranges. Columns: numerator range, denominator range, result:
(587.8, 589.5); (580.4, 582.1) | 0.91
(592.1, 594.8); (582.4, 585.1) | 0.97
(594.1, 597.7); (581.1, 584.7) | 0.97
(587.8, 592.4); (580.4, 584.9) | 0.94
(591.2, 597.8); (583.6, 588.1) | 0.98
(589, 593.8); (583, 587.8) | 0.96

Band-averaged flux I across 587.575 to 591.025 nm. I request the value 5.4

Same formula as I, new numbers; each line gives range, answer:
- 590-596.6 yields 5.64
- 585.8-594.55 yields 5.55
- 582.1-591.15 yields 5.62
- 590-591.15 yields 5.7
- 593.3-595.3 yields 5.62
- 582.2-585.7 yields 5.81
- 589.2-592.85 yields 5.54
